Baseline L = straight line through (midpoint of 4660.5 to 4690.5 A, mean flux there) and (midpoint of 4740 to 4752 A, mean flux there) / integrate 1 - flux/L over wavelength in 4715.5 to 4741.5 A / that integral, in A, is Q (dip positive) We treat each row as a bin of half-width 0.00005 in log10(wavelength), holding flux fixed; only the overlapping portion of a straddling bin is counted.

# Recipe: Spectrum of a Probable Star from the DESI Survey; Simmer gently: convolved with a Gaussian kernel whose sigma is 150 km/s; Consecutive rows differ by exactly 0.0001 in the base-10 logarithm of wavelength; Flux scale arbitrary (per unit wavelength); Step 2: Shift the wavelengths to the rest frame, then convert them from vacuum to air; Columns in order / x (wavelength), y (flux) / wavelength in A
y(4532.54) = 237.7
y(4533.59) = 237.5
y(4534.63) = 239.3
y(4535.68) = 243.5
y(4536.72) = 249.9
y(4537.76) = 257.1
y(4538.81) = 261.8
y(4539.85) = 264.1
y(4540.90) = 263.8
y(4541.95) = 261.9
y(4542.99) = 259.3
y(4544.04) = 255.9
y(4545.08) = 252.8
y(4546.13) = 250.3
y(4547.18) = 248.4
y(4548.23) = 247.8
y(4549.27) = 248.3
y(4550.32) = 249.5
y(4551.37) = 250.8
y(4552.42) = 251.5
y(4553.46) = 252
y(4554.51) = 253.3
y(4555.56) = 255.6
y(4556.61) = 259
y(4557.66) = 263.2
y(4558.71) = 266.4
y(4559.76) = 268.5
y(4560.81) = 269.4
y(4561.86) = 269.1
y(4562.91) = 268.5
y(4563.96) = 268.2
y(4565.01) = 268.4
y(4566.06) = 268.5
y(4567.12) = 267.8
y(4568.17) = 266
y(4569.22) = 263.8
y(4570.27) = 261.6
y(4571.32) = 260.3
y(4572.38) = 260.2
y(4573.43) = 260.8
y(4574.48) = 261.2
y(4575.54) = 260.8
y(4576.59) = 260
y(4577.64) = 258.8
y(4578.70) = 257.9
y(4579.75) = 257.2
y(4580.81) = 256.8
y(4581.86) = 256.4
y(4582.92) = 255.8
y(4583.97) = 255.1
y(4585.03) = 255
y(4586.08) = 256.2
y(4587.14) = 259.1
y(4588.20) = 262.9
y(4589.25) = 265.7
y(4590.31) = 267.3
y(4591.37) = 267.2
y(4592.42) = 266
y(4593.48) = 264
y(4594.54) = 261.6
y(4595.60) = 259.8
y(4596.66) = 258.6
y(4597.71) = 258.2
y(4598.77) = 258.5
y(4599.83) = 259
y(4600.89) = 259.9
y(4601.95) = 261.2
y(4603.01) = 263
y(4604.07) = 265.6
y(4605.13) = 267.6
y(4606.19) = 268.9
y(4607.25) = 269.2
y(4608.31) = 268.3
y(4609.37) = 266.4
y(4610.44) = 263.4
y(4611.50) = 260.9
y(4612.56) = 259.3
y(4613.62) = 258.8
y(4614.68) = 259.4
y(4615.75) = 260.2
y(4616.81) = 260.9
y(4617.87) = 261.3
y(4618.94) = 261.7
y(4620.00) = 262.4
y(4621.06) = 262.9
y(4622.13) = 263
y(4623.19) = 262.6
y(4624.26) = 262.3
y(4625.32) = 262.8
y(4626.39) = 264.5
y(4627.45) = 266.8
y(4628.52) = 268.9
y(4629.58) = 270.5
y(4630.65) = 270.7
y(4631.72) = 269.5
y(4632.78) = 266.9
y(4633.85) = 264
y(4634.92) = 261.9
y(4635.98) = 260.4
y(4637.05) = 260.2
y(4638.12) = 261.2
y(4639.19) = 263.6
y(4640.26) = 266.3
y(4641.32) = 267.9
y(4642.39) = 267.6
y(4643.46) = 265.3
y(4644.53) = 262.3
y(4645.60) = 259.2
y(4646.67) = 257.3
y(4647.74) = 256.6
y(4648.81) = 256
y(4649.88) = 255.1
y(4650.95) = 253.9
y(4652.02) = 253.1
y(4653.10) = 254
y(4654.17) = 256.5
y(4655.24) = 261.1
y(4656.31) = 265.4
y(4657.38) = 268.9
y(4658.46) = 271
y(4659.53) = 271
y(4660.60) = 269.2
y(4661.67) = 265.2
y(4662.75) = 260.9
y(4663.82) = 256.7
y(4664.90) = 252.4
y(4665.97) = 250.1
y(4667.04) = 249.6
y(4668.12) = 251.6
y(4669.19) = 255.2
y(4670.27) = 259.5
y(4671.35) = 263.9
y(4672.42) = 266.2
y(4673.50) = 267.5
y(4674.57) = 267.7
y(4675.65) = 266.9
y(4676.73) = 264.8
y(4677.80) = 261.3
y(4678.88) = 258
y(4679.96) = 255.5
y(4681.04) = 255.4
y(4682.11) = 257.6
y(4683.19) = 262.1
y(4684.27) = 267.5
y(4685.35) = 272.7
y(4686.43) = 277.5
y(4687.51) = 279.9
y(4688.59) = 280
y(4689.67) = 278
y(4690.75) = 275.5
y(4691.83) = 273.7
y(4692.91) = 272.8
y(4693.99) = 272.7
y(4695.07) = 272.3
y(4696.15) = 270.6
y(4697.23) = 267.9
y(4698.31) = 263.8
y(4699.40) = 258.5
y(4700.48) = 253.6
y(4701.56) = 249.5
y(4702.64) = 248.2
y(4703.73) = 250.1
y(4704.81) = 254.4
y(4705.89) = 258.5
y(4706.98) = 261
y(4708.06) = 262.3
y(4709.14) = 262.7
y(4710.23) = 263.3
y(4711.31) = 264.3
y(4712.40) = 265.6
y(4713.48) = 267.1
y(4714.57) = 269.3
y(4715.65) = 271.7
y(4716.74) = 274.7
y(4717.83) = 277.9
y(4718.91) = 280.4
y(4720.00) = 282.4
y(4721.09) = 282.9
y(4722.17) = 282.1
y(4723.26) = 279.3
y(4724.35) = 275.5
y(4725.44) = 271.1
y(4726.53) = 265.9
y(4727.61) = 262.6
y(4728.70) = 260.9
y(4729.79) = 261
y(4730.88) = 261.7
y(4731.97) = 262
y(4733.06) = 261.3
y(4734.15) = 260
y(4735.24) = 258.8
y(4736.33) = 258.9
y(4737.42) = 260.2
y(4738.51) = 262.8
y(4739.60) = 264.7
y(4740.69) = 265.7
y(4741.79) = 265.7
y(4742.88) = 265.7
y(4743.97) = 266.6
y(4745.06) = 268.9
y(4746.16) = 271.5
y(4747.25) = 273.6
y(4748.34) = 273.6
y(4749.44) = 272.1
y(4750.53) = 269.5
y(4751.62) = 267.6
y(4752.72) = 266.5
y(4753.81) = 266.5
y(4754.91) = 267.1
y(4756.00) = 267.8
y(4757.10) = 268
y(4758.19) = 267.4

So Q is -0.08 A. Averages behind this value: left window 263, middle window 268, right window 269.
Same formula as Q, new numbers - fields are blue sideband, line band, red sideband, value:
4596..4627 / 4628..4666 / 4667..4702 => 0.21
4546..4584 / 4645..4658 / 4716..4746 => 0.29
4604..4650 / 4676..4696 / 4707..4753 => -0.20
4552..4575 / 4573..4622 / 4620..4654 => 0.26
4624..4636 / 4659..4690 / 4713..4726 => 0.87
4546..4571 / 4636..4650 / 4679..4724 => 0.16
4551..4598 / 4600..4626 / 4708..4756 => 0.00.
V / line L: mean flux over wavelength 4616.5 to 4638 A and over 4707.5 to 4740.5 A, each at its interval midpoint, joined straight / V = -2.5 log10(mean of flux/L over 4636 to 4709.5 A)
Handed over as 0.01 mag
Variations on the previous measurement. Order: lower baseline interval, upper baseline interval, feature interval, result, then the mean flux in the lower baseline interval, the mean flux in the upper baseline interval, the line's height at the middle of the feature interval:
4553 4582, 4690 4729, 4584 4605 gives 0.007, 262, 268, 263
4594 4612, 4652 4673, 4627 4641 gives -0.017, 263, 260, 261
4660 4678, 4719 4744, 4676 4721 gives -0.011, 261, 267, 264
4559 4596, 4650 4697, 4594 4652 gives 0.003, 262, 264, 263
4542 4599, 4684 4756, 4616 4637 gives -0.007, 260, 267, 263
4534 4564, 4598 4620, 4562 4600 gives -0.007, 257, 263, 260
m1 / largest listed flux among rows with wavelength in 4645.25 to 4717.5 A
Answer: 280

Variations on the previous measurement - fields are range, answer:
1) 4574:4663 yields 271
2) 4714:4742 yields 282.9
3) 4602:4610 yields 269.2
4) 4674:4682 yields 267.7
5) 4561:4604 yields 269.1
